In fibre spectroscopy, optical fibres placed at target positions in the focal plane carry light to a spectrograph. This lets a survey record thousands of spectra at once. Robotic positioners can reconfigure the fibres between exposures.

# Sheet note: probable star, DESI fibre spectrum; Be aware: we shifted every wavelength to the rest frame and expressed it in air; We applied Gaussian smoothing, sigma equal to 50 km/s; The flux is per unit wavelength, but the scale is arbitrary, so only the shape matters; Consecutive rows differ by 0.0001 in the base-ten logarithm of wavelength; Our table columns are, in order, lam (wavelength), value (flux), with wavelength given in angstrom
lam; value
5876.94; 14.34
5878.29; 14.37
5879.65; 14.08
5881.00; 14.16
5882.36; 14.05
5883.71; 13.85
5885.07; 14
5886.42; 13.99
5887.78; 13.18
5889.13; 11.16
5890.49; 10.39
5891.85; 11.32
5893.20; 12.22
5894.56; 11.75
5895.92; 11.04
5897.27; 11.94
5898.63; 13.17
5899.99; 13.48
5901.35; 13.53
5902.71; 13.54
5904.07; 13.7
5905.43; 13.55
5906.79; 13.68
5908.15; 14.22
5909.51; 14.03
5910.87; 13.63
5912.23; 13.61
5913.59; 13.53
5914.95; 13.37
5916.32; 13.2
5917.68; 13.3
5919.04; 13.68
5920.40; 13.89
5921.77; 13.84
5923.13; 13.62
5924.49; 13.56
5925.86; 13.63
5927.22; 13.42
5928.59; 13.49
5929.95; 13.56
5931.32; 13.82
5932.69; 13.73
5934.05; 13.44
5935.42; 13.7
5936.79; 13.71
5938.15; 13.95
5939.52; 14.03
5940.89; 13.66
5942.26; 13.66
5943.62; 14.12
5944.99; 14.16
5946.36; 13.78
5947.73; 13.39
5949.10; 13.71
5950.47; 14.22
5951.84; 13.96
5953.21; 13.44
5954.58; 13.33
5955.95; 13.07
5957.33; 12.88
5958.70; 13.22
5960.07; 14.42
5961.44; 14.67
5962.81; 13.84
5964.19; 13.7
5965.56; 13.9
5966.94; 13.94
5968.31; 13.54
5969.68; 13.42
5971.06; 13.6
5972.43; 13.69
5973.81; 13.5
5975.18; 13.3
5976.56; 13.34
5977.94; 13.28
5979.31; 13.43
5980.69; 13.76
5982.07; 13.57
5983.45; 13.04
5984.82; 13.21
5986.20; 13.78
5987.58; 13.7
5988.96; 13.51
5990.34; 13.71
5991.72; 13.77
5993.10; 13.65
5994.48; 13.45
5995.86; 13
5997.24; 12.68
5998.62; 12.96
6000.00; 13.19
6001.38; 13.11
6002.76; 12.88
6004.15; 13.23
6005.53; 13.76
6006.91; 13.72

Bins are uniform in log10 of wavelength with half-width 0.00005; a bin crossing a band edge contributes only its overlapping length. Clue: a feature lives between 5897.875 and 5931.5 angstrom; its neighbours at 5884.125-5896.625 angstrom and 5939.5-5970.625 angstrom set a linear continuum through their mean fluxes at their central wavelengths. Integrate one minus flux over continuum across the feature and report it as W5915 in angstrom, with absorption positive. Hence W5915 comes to -2.24 angstrom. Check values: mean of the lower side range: 12.2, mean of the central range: 13.6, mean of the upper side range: 13.7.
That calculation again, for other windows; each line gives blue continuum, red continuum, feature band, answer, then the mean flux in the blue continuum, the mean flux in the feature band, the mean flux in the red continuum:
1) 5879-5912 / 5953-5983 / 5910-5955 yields -1.15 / 13.1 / 13.7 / 13.6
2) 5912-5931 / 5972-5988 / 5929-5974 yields -0.72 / 13.6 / 13.7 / 13.5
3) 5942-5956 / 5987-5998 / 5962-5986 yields 0.04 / 13.8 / 13.5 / 13.4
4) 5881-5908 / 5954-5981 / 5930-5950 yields -0.68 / 12.9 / 13.8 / 13.6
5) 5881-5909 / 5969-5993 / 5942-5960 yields -0.45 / 12.9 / 13.6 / 13.5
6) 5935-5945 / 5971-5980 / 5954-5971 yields -0.08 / 13.9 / 13.7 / 13.4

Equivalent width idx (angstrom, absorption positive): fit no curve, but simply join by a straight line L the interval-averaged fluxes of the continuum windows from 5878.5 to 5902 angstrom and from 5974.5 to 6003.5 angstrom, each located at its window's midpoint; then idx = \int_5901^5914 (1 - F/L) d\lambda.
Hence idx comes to -0.8 angstrom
